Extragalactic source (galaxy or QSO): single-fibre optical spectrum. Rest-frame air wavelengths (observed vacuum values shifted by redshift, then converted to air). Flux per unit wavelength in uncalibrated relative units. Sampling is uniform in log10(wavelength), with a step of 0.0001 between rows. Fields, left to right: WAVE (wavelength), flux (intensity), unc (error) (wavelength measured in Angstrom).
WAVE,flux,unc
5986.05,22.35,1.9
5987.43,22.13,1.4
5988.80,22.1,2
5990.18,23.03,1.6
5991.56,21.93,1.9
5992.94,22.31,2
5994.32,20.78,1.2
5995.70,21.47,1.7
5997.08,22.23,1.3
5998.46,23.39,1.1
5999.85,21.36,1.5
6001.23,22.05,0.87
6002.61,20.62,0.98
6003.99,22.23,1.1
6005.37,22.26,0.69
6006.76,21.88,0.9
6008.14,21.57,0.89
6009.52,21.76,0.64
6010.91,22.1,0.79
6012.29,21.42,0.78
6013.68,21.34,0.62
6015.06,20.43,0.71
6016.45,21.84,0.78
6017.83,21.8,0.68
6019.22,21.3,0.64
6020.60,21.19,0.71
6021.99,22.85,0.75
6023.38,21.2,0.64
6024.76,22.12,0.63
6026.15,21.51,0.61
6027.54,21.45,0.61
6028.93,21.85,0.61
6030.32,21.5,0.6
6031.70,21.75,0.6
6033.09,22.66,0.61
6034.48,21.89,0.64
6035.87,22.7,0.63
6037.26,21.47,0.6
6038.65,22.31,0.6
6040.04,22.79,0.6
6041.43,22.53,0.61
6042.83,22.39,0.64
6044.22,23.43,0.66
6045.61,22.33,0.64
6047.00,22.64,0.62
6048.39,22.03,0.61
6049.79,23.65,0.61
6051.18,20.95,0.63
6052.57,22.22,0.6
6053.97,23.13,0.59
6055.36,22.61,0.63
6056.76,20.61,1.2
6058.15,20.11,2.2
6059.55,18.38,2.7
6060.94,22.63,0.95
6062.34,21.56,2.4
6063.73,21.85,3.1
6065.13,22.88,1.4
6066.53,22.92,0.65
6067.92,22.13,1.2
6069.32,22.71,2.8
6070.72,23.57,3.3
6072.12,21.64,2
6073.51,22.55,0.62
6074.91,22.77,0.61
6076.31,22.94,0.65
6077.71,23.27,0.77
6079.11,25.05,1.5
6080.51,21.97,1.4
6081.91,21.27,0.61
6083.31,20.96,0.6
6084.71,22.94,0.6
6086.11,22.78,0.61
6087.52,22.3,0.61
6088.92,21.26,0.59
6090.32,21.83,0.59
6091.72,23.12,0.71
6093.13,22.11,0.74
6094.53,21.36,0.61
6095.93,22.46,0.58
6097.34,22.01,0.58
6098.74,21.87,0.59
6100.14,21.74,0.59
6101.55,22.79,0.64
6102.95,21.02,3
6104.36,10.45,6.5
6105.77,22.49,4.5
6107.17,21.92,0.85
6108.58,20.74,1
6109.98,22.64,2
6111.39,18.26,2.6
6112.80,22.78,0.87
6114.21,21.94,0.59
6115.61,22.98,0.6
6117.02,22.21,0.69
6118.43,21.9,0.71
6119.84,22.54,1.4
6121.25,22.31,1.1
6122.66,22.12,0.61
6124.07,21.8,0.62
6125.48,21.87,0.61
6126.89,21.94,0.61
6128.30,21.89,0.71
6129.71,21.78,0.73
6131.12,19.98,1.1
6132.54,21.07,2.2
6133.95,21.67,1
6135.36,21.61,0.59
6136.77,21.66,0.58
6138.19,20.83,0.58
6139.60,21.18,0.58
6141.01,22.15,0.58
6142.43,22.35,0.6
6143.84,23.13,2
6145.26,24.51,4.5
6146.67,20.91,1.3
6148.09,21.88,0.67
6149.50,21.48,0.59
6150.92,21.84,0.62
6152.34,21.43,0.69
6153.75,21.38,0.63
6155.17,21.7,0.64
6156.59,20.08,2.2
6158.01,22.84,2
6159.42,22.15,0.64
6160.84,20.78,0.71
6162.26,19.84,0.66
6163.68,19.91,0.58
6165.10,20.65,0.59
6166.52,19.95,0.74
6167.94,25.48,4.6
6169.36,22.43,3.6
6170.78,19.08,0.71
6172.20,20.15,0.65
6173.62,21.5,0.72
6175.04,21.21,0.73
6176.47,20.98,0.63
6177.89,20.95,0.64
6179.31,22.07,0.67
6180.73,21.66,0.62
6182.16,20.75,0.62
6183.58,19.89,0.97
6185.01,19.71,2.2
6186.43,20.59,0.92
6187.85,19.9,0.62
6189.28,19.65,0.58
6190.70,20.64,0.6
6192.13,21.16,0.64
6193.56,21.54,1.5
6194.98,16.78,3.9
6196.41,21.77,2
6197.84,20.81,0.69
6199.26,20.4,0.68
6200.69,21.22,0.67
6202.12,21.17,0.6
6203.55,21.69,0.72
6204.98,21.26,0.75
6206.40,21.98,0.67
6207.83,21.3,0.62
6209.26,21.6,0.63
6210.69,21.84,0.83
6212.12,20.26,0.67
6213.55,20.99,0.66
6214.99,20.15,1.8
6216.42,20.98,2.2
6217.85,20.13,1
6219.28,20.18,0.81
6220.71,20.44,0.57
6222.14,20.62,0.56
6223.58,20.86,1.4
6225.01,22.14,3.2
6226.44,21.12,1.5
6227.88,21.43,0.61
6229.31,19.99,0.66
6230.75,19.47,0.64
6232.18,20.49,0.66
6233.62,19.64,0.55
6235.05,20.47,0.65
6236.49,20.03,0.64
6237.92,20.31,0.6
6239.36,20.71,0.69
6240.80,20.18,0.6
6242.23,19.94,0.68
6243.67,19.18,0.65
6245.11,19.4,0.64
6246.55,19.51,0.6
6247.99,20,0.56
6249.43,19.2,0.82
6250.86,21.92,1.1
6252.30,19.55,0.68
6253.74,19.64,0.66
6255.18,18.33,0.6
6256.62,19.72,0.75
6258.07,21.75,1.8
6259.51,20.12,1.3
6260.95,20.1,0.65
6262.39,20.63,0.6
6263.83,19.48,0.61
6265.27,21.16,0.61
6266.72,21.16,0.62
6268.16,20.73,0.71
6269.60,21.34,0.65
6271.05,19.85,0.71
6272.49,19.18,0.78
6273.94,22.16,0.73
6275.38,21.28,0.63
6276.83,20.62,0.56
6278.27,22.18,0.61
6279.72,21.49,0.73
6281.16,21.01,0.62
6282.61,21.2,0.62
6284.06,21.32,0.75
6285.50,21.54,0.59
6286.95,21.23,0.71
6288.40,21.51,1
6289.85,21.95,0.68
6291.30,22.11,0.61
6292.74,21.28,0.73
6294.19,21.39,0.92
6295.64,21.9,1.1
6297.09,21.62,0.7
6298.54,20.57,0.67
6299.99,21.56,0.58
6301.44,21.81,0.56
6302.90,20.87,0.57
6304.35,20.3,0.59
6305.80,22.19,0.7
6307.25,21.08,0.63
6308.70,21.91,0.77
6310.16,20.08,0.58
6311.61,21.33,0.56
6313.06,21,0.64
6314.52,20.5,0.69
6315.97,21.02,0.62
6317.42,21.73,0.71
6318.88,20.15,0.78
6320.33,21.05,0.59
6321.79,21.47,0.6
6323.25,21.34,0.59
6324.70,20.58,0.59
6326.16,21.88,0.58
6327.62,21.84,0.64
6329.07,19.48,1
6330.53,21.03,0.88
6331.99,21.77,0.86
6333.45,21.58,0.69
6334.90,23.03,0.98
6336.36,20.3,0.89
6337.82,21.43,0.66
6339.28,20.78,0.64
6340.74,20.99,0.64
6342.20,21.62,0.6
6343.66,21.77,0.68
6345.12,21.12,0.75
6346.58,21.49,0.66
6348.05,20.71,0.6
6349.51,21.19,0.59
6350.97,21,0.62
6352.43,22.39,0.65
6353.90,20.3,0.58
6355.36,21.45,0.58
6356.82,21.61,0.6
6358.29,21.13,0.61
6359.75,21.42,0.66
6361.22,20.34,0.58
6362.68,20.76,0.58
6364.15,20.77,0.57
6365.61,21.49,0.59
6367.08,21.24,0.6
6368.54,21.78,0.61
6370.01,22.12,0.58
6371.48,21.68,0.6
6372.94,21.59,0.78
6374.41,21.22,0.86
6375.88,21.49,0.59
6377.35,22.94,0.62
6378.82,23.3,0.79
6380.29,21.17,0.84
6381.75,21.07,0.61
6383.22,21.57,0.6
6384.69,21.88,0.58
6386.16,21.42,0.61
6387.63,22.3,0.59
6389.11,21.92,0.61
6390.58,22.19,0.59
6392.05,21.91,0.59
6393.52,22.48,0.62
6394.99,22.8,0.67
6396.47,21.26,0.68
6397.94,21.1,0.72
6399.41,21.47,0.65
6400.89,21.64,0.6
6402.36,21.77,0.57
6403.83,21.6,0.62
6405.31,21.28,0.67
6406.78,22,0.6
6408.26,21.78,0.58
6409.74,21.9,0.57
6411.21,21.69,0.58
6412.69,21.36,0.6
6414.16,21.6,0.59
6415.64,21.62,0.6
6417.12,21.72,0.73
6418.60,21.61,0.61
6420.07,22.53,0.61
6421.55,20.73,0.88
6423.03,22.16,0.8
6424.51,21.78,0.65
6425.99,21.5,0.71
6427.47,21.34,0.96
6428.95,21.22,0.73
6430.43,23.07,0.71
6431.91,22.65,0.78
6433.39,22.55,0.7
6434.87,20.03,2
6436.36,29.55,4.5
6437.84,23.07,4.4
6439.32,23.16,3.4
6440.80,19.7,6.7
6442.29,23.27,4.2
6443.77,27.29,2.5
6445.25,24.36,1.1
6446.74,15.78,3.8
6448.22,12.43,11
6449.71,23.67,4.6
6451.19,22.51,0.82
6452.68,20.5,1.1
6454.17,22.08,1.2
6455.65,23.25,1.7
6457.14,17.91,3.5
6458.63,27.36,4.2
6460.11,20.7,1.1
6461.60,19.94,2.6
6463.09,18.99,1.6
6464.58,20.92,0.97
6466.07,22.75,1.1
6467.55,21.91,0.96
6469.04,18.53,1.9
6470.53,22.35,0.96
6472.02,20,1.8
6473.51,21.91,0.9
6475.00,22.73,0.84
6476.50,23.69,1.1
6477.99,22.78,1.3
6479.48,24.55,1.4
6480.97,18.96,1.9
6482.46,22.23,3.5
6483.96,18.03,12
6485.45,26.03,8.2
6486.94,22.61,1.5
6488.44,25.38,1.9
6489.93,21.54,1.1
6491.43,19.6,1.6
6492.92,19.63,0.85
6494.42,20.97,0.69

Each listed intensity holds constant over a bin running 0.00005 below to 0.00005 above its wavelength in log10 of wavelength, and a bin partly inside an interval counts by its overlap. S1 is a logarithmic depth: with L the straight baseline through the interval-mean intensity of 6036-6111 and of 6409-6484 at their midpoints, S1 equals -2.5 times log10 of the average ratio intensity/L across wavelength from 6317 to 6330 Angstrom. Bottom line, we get 0.04 mag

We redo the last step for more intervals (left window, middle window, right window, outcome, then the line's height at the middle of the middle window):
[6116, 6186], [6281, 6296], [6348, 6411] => 0.003 mag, 21.6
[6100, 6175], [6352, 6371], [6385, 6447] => 0.035 mag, 22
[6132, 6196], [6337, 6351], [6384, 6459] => 0.024 mag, 21.7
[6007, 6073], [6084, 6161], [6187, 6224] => -0.016 mag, 21.3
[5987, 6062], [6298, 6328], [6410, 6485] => 0.032 mag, 21.8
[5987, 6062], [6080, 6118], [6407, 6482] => 0.019 mag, 21.9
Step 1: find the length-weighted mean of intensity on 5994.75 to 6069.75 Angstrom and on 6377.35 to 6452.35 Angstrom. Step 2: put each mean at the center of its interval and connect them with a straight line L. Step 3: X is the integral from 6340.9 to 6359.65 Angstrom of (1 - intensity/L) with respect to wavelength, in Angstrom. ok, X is 0.5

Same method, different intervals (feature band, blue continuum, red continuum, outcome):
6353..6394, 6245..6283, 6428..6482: -0.63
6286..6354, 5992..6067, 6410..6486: 1.73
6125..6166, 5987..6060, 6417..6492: 0.67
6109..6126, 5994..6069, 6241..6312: -0.33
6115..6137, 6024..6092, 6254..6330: 0.02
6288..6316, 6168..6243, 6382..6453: -0.08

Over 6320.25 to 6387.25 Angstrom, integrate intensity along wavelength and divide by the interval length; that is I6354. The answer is 21.4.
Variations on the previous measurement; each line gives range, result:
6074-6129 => 21.8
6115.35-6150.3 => 21.9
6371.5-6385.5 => 21.8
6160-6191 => 20.8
